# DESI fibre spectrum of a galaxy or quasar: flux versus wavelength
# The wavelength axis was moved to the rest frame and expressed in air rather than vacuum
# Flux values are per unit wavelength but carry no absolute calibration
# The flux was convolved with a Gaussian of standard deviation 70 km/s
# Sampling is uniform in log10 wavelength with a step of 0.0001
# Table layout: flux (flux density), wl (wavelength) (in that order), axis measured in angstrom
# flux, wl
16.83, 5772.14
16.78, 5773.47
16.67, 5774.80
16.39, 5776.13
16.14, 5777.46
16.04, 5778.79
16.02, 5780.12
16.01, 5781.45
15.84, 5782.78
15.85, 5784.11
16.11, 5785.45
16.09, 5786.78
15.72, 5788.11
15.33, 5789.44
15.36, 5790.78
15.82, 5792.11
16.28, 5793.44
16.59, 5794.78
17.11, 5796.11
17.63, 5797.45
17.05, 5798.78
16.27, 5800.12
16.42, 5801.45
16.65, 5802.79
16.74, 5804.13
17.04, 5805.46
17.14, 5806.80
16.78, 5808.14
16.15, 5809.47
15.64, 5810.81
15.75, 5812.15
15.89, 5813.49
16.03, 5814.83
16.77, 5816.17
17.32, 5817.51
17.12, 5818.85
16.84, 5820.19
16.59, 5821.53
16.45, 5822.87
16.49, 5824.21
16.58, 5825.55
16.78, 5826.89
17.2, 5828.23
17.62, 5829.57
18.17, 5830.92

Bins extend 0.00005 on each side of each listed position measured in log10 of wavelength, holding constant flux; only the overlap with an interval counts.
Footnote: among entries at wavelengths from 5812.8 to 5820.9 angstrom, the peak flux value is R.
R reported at 17.32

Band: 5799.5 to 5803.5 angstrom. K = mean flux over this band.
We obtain 16.4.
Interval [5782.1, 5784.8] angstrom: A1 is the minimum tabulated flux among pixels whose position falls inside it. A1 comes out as 15.84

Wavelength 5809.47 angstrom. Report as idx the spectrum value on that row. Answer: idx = 16.15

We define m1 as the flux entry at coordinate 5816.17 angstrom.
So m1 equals 16.77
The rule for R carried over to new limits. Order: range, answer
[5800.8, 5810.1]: 17.14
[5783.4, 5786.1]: 16.11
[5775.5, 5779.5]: 16.39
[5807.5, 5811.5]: 16.78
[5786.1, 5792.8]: 16.09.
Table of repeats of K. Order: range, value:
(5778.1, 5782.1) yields 16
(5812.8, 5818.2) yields 16.5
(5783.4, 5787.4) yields 16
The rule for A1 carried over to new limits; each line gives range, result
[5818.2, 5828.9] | 16.45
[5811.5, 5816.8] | 15.75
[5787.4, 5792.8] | 15.33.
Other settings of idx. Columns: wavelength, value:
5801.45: 16.42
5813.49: 15.89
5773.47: 16.78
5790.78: 15.36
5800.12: 16.27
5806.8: 17.14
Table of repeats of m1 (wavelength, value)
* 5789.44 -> 15.33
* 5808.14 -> 16.78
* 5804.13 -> 16.74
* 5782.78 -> 15.84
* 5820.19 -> 16.84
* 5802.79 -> 16.65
